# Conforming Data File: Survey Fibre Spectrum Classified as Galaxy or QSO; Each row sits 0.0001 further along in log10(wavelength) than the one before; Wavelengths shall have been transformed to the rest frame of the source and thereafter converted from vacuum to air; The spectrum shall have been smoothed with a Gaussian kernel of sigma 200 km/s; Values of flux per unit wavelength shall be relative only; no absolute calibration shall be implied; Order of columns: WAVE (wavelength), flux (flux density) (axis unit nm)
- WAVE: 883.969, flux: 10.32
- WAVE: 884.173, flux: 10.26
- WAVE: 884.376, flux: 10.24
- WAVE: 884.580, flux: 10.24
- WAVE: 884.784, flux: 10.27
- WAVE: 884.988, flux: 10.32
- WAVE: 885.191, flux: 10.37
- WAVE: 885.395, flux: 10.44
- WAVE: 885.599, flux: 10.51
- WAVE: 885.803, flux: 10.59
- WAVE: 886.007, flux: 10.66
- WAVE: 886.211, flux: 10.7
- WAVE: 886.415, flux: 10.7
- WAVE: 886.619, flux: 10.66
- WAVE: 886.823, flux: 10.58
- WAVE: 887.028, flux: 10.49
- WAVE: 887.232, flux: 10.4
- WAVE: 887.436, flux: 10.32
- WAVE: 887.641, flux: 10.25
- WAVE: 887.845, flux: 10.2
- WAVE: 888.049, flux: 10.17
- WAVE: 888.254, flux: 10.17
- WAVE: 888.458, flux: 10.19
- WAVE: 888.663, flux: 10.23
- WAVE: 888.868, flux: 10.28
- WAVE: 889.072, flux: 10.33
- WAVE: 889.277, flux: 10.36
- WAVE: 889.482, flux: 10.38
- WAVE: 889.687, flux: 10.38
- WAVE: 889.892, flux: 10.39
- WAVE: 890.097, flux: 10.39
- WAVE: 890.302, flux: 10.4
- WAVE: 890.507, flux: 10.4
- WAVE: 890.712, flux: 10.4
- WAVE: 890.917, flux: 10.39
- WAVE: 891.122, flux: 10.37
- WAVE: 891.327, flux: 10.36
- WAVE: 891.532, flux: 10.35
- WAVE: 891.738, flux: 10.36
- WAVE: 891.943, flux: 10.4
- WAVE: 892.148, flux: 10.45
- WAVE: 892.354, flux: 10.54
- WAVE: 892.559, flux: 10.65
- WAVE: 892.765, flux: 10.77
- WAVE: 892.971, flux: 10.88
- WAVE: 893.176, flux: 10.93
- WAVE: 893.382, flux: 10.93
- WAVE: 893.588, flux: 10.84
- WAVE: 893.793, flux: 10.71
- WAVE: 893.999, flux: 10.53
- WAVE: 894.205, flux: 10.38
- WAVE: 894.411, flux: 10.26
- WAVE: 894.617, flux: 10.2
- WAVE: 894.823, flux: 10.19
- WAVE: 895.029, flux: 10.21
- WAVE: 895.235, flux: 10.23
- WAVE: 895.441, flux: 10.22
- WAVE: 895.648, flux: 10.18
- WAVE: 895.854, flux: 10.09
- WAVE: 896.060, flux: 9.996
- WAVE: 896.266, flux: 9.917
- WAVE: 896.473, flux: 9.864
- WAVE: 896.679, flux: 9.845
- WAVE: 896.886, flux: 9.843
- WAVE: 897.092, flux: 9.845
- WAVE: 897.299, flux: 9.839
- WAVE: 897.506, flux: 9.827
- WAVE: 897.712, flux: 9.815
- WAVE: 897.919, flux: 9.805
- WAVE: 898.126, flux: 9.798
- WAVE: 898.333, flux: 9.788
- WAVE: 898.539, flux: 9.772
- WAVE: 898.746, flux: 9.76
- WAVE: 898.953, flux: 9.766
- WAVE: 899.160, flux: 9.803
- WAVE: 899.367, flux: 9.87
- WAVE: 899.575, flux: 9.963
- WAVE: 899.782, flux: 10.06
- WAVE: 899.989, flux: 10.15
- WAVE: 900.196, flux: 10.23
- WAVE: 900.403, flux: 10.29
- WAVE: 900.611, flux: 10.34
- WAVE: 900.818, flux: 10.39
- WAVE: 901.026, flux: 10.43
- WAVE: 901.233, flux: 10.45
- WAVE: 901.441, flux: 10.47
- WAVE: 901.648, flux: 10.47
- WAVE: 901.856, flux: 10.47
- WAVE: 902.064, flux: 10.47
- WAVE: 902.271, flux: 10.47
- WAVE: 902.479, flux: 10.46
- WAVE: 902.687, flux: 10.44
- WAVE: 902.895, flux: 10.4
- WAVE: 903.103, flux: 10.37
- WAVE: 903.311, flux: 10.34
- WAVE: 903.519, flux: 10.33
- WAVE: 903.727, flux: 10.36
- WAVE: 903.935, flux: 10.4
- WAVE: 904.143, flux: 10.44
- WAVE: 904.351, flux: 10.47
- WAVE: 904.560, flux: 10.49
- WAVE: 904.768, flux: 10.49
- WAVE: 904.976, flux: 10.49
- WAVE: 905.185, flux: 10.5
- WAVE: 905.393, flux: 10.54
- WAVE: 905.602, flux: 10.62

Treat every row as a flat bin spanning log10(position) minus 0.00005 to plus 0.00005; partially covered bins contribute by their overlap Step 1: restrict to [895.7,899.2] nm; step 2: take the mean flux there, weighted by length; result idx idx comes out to 9.85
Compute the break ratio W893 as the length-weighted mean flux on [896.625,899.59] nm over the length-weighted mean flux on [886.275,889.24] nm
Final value 0.95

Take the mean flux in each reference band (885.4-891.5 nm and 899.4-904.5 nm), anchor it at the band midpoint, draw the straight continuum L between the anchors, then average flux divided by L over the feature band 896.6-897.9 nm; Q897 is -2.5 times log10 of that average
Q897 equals 0.058 mag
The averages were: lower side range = 10.4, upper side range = 10.4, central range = 9.83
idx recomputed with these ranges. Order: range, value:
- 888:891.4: 10.3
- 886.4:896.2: 10.4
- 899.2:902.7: 10.3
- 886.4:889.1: 10.3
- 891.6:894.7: 10.6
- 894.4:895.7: 10.2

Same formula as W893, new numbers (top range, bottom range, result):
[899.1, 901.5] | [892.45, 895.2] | 0.97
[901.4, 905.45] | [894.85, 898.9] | 1.05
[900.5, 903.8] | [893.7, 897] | 1.02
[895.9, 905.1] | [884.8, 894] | 0.97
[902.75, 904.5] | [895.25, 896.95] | 1.04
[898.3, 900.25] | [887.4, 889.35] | 0.97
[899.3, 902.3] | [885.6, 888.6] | 0.99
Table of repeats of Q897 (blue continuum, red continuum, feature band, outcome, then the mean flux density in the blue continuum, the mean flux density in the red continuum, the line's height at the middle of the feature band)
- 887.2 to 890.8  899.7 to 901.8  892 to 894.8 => -0.03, 10.3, 10.3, 10.3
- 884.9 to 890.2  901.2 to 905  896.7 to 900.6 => 0.06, 10.4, 10.4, 10.4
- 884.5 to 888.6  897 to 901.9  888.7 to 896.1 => -0.02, 10.4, 10.1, 10.2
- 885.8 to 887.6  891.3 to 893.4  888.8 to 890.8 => 0.02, 10.6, 10.6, 10.6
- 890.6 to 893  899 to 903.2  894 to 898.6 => 0.04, 10.5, 10.3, 10.4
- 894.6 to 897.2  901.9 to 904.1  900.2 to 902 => -0.01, 10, 10.4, 10.3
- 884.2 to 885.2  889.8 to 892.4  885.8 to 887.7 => -0.02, 10.3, 10.4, 10.3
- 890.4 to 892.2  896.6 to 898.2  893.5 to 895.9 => -0.03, 10.4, 9.82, 10.1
